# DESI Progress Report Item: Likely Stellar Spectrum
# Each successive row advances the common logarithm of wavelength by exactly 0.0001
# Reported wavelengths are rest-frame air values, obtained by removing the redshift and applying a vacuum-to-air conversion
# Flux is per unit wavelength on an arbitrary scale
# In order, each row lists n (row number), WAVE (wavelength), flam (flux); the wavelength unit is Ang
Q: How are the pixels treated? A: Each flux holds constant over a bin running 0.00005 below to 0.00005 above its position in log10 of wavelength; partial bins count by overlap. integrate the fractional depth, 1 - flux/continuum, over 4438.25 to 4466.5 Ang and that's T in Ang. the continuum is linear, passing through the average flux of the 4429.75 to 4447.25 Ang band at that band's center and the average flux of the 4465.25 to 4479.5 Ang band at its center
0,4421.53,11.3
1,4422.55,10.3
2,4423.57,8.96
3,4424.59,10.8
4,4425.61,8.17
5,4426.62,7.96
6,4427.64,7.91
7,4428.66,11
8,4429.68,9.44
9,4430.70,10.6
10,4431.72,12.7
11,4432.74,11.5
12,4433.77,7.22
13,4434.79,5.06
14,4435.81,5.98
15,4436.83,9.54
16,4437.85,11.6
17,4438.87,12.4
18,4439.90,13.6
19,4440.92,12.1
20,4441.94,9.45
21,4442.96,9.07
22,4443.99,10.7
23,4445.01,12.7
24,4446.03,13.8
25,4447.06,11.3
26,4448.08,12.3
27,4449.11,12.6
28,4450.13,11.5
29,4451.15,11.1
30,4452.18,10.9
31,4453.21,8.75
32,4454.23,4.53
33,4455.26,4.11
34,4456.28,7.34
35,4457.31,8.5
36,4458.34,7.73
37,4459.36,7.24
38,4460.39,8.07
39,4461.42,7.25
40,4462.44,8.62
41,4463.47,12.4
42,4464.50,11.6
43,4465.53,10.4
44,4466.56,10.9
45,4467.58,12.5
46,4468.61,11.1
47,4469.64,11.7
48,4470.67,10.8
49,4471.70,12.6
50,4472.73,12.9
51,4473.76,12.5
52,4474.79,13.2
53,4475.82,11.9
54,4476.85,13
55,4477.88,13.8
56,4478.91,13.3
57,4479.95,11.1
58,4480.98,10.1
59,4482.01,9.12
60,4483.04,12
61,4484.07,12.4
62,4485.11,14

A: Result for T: 2.8 Ang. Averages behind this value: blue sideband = 10.5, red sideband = 12.2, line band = 10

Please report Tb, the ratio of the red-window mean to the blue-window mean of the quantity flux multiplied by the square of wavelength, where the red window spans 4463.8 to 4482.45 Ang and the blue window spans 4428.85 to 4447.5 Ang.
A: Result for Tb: 1.1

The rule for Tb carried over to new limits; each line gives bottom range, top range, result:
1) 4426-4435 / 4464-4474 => 1.27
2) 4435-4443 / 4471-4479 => 1.26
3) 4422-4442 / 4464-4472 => 1.18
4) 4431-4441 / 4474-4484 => 1.21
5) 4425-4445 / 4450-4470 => 0.95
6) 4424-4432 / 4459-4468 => 1.03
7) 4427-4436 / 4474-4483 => 1.34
